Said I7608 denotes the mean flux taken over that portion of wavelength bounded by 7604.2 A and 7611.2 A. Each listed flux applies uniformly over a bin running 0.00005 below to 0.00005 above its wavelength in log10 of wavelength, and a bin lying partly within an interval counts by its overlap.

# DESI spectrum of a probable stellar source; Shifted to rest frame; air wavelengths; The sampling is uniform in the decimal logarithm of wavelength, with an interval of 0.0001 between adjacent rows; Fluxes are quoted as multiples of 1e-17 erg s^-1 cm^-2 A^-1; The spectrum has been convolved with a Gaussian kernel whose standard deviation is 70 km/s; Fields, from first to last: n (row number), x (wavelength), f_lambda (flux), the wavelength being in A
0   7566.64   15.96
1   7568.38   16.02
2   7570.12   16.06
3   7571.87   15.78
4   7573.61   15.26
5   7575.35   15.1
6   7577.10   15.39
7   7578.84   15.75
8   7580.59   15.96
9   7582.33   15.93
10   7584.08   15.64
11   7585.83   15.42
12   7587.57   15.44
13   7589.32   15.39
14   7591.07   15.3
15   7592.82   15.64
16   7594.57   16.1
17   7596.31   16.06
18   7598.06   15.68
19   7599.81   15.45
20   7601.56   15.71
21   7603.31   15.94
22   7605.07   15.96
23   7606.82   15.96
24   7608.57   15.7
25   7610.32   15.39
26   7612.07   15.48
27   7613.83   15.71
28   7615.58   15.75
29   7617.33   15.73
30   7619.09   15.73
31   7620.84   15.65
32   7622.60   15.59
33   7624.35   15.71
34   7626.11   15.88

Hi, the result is 15.8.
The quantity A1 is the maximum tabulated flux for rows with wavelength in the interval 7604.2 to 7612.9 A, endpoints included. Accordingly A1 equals 15.96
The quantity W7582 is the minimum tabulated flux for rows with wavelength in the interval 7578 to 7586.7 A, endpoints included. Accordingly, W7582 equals 15.42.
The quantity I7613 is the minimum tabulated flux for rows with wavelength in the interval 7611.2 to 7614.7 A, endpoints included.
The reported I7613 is 15.48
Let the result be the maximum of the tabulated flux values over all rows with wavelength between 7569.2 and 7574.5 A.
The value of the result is 16.06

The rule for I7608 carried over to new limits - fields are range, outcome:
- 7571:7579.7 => 15.5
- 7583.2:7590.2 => 15.5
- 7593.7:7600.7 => 15.8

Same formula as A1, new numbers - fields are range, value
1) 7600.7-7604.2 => 15.94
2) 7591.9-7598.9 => 16.1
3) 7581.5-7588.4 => 15.93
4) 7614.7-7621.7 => 15.75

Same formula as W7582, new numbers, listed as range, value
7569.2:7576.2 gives 15.1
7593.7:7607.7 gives 15.45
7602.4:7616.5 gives 15.39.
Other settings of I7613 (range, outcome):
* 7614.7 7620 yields 15.73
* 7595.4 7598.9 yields 15.68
